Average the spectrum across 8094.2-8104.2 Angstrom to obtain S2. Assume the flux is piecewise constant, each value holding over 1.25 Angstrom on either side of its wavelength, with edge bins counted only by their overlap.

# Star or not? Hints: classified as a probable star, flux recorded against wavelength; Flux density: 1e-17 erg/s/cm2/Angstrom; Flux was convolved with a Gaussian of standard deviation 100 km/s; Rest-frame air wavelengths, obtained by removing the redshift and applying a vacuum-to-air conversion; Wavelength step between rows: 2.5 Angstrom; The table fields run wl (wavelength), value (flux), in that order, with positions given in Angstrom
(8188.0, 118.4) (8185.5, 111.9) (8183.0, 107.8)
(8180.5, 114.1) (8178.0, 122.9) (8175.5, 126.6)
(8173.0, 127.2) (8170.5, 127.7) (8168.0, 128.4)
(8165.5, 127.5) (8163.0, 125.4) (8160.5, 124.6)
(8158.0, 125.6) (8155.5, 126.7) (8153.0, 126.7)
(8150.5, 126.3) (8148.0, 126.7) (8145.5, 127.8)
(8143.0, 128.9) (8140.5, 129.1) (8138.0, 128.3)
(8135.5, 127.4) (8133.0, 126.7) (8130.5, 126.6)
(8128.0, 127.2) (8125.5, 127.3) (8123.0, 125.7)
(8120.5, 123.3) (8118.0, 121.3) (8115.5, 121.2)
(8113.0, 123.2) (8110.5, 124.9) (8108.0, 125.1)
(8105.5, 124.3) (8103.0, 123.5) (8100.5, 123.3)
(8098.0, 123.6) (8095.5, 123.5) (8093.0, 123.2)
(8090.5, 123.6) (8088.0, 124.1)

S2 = 123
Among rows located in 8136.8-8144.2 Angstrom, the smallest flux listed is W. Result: 128.3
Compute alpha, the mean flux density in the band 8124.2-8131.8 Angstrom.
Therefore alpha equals 127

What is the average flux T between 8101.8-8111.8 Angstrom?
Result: 124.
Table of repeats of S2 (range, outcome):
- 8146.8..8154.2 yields 127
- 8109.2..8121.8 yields 123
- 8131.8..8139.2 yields 127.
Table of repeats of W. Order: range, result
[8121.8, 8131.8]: 125.7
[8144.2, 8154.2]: 126.3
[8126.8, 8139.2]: 126.6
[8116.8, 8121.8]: 121.3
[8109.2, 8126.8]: 121.2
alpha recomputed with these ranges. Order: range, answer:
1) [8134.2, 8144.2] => 128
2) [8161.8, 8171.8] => 127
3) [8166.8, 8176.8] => 127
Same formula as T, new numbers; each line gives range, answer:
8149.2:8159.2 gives 126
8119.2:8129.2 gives 126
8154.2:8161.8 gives 126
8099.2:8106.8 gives 124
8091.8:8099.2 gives 123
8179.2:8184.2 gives 111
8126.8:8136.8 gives 127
